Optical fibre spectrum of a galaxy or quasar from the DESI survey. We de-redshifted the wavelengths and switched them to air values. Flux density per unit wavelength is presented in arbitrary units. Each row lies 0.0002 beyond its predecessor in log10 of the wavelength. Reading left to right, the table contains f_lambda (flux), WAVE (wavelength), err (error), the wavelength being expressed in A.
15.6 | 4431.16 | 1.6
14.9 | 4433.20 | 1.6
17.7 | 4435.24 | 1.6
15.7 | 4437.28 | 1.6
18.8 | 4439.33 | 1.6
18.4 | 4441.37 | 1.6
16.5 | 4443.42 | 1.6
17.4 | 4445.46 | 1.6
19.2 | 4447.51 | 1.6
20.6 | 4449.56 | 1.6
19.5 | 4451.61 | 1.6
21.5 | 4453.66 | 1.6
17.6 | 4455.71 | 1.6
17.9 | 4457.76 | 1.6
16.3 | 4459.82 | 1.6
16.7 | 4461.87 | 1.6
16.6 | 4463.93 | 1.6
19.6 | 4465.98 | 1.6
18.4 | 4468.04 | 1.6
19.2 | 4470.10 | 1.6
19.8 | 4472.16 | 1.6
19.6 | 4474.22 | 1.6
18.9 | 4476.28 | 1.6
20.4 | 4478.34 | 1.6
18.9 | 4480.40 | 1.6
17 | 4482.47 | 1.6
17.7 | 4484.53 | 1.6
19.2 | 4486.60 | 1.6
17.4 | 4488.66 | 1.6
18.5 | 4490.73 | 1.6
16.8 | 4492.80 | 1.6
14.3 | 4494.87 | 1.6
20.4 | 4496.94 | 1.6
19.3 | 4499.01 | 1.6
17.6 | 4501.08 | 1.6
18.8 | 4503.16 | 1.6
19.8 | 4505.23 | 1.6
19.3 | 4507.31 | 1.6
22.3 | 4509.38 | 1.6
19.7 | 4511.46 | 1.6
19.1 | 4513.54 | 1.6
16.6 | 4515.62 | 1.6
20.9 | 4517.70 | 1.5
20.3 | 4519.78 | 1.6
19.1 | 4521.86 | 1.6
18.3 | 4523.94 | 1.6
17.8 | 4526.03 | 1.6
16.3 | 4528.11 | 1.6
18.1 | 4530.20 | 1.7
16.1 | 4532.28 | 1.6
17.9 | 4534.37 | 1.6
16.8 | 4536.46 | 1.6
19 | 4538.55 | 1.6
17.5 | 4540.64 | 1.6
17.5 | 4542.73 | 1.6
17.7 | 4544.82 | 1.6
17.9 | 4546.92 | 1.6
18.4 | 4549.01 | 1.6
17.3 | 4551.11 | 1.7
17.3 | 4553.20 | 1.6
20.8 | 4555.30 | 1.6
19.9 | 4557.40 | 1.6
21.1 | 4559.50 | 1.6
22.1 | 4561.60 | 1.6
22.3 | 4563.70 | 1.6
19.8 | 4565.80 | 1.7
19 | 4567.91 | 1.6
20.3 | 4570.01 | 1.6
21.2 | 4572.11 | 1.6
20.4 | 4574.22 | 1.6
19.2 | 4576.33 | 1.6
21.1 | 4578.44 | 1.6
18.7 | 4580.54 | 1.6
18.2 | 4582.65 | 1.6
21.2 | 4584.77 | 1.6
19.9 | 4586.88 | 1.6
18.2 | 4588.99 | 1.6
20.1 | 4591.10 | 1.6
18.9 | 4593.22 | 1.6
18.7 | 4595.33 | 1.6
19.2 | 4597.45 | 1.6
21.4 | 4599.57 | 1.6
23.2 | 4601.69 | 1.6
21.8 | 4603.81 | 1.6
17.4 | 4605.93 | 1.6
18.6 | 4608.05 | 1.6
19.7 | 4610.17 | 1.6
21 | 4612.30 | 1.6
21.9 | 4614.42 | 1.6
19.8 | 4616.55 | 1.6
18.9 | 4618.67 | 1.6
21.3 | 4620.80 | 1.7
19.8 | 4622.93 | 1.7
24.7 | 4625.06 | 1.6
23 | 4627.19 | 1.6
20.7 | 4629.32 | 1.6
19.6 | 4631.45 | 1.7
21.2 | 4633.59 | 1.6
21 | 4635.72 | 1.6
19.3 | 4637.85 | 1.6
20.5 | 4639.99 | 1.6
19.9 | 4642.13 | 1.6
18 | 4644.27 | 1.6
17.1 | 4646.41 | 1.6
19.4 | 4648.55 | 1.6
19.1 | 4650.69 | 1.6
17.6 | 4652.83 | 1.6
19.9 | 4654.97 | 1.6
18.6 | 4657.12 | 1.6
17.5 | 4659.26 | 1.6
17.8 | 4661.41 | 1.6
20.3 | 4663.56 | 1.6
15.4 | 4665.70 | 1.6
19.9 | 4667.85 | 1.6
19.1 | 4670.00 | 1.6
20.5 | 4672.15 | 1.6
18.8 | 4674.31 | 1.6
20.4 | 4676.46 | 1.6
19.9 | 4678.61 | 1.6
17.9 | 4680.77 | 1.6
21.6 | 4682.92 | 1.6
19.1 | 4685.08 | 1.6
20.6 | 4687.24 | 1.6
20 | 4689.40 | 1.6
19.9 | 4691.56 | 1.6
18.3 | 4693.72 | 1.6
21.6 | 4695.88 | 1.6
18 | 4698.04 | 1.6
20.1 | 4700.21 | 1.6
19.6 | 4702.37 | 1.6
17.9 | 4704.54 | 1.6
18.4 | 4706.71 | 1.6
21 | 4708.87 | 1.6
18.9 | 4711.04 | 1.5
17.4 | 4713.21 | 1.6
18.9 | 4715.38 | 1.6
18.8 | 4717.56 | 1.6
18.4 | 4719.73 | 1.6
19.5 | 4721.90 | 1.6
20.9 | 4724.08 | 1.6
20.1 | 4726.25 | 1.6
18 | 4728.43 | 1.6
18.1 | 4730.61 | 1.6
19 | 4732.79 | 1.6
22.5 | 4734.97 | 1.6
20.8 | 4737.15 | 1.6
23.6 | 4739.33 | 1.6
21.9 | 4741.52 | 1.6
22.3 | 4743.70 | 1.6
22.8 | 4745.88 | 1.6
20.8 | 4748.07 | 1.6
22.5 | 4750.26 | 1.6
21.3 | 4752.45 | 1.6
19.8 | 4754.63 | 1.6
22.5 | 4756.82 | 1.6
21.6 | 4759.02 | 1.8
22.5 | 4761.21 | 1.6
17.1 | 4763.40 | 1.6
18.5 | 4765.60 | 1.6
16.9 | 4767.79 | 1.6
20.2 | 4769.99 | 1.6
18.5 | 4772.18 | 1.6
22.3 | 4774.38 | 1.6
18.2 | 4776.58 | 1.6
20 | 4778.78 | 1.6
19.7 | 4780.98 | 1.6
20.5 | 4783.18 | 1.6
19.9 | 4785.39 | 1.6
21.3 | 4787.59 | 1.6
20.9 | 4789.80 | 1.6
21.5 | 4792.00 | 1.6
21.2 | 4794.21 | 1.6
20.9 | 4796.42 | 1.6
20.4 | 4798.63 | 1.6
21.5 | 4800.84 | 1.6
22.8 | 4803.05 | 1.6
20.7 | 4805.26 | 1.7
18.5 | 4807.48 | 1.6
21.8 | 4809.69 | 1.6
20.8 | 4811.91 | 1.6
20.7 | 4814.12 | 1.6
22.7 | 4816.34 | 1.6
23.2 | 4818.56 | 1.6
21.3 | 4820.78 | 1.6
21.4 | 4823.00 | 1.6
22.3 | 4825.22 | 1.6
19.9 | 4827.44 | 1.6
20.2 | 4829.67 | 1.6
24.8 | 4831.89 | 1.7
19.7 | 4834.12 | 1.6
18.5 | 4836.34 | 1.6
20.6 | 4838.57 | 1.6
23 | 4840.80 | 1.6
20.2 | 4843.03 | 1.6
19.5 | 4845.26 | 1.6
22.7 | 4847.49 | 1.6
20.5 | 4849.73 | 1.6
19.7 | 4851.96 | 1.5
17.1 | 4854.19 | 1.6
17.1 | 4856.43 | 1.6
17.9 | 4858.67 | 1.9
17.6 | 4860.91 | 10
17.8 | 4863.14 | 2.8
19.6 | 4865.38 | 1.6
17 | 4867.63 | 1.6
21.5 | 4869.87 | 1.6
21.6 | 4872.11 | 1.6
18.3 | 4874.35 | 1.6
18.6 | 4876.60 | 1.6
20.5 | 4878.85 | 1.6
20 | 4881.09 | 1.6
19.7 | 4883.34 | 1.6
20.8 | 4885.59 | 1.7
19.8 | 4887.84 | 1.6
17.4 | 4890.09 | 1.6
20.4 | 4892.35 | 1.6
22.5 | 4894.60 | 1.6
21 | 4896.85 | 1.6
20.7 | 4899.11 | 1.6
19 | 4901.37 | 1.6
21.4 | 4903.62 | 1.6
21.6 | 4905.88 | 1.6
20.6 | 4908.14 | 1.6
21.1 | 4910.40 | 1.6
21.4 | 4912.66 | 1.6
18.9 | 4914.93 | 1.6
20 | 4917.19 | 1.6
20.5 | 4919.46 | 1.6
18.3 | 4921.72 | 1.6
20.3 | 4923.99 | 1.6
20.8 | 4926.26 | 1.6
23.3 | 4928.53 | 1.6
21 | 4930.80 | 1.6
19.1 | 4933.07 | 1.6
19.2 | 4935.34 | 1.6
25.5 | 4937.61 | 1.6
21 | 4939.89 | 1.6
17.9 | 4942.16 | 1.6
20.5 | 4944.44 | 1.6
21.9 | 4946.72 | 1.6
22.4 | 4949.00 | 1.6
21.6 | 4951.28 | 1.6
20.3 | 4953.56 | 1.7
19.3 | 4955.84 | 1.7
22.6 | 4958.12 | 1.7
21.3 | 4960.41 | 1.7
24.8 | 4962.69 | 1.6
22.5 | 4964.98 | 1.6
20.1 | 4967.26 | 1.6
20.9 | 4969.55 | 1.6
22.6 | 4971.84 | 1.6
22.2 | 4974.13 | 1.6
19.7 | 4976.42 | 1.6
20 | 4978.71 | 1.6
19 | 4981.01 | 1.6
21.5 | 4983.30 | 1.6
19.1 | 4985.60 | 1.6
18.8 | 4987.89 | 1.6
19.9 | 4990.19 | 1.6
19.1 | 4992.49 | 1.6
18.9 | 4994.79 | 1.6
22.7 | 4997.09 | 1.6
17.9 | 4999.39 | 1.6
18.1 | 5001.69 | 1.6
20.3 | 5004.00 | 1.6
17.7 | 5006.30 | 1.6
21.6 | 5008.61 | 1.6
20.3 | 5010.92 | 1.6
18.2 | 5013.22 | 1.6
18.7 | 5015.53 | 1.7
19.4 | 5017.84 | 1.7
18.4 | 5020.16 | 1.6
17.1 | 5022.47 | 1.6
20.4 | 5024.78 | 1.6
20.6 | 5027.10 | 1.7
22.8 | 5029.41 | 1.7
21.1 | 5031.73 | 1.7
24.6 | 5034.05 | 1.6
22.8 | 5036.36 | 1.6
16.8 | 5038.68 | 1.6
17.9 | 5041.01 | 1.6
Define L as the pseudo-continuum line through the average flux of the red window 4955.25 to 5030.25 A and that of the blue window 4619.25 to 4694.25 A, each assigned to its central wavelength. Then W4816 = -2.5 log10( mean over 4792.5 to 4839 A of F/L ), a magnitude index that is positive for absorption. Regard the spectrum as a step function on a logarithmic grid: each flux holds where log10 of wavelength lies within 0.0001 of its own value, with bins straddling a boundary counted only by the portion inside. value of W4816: -0.07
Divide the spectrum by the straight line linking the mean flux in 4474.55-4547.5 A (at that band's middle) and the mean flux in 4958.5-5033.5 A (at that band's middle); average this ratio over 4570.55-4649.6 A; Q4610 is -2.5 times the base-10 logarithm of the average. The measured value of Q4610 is -0.075 mag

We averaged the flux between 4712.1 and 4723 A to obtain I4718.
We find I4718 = 18.6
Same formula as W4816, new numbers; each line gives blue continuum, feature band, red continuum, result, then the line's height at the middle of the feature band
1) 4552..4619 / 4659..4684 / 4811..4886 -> 0.05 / 20.1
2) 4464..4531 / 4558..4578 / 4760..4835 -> -0.08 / 19.2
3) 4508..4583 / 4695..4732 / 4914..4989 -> 0.04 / 19.8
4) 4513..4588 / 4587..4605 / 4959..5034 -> -0.06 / 19.2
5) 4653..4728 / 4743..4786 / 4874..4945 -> -0.04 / 19.6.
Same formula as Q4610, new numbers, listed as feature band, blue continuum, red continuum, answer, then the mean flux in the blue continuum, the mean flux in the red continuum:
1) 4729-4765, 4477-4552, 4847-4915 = -0.10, 18.3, 19.8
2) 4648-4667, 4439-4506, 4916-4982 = 0.06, 18.4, 21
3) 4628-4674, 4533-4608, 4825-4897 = 0.02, 19.4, 19.9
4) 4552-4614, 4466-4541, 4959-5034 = -0.07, 18.6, 20.2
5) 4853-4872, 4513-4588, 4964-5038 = 0.08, 19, 20.2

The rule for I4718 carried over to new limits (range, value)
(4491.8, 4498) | 17.2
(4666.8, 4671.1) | 19.5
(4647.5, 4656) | 19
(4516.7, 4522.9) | 20.1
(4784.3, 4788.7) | 20.6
